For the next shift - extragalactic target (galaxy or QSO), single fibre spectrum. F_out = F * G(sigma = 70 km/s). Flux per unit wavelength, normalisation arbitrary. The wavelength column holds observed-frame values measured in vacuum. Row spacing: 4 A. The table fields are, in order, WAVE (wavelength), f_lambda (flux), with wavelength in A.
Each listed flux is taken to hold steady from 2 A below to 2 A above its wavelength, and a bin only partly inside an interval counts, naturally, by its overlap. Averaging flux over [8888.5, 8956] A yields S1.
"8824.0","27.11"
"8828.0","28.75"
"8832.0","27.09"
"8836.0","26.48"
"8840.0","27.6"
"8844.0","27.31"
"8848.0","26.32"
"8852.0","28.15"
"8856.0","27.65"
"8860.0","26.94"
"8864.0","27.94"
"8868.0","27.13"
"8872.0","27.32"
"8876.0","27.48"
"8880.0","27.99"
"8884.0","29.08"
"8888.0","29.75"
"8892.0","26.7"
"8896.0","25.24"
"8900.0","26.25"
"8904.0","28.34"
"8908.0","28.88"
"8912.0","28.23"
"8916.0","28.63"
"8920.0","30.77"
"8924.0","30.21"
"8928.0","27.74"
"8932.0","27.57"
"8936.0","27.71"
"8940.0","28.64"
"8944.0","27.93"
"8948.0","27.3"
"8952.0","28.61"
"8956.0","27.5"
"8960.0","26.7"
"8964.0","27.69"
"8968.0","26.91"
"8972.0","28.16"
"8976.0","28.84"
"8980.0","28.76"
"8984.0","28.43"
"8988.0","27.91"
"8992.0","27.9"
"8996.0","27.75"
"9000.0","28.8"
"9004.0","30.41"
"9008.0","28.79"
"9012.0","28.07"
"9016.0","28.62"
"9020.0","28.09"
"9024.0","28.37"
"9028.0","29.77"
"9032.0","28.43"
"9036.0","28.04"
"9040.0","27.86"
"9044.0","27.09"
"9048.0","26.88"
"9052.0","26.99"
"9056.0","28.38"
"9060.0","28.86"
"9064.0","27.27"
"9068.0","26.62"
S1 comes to 28.1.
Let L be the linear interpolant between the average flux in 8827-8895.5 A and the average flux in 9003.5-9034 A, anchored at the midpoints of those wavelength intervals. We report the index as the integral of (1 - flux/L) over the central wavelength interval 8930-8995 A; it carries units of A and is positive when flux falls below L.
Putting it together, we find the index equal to 0.94 A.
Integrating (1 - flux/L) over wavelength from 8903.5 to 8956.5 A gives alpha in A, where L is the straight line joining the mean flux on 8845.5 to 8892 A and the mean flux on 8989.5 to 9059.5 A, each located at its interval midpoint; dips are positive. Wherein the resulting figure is -1.0 A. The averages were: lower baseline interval 27.7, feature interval 28.5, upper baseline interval 28.3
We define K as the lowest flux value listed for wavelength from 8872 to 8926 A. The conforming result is 25.24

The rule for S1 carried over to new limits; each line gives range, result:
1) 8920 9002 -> 28.1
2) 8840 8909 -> 27.5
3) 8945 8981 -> 27.8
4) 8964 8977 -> 27.9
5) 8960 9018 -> 28.3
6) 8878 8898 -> 27.8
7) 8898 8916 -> 28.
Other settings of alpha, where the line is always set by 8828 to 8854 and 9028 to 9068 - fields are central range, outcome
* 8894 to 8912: 0.1 A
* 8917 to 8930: -1.0 A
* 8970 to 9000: -0.7 A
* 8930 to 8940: -0.1 A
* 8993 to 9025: -1.0 A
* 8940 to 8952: -0.2 A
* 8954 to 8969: 0.2 A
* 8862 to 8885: -0.3 A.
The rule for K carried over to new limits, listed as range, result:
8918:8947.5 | 27.57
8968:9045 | 26.91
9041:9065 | 26.88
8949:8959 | 27.5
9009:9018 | 28.07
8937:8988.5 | 26.7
